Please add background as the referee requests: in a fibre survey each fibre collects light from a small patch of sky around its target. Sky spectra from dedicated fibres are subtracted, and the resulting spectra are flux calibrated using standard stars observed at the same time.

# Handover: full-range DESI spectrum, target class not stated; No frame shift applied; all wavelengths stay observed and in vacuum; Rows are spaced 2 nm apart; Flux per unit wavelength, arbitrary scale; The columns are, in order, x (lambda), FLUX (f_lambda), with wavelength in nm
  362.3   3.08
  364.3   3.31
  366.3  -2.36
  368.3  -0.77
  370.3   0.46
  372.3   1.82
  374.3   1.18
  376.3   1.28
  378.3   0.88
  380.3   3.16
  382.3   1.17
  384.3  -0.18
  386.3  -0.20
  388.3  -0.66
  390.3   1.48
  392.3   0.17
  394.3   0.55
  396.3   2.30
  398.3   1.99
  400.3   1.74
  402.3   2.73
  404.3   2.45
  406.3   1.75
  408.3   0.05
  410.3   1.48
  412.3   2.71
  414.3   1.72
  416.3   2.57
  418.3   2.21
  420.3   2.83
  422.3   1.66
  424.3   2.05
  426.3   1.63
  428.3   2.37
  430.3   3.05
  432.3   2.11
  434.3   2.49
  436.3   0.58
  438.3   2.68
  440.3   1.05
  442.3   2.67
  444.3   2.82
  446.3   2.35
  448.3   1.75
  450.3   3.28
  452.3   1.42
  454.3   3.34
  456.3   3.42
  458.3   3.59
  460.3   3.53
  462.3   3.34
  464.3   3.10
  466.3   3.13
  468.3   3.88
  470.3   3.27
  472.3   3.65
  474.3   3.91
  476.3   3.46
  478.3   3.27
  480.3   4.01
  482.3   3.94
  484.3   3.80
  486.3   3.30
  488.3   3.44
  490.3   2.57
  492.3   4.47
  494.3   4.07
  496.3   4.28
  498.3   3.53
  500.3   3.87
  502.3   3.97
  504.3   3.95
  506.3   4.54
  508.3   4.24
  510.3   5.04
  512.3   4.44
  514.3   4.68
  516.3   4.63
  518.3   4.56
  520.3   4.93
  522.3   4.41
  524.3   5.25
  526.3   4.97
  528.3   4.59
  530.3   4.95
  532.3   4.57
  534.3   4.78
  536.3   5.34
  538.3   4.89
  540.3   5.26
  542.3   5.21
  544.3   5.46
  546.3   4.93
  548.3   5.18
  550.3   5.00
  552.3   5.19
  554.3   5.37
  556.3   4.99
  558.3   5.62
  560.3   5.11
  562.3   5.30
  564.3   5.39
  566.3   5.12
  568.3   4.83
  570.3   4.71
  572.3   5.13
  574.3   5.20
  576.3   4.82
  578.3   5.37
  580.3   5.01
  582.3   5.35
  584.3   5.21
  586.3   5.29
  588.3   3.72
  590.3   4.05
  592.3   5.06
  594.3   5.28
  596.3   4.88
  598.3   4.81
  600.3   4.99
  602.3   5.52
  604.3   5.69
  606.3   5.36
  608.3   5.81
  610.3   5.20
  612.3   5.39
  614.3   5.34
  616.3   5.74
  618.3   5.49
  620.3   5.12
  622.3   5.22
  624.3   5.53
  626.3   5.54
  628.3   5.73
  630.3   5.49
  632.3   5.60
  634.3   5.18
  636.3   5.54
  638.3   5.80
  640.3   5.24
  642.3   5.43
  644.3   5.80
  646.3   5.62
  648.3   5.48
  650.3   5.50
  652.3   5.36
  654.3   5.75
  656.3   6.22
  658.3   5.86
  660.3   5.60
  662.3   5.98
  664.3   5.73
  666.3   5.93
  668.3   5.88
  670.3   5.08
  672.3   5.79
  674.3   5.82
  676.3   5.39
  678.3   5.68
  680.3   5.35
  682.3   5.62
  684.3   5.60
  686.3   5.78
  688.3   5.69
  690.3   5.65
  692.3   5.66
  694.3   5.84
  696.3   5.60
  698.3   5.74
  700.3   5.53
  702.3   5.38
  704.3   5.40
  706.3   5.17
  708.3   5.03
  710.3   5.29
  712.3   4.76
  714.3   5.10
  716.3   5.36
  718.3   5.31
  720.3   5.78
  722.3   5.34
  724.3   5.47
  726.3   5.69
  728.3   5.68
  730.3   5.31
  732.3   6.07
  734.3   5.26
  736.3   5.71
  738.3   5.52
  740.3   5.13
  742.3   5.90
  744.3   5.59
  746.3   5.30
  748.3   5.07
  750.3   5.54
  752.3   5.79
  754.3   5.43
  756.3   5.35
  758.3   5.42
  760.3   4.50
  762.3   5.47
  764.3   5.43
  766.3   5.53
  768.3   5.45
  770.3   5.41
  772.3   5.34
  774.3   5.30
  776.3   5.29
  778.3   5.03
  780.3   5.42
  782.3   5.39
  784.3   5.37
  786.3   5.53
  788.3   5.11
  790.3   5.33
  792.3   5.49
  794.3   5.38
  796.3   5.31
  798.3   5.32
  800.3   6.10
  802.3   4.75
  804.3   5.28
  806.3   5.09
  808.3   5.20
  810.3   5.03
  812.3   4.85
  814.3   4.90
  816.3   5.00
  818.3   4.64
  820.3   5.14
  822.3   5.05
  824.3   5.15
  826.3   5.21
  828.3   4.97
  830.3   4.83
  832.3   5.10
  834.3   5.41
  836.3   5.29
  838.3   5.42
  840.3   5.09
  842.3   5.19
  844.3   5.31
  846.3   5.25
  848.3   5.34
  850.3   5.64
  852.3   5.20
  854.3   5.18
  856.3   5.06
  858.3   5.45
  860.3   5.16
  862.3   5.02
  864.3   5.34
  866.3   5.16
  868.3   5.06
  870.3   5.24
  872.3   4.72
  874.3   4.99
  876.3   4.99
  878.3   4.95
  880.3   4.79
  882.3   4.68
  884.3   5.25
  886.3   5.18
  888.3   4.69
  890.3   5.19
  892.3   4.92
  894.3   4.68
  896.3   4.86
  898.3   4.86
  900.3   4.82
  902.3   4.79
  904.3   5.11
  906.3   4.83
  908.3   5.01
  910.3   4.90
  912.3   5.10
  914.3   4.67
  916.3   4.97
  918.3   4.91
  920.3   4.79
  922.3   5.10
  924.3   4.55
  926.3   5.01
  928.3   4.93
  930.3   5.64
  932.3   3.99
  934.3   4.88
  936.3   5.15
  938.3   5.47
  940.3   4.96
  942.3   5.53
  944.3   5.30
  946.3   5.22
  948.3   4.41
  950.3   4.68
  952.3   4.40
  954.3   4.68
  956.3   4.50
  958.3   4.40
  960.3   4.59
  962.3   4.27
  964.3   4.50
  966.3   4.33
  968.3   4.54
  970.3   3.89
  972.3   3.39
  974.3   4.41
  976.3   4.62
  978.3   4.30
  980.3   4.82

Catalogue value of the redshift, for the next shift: 0.138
